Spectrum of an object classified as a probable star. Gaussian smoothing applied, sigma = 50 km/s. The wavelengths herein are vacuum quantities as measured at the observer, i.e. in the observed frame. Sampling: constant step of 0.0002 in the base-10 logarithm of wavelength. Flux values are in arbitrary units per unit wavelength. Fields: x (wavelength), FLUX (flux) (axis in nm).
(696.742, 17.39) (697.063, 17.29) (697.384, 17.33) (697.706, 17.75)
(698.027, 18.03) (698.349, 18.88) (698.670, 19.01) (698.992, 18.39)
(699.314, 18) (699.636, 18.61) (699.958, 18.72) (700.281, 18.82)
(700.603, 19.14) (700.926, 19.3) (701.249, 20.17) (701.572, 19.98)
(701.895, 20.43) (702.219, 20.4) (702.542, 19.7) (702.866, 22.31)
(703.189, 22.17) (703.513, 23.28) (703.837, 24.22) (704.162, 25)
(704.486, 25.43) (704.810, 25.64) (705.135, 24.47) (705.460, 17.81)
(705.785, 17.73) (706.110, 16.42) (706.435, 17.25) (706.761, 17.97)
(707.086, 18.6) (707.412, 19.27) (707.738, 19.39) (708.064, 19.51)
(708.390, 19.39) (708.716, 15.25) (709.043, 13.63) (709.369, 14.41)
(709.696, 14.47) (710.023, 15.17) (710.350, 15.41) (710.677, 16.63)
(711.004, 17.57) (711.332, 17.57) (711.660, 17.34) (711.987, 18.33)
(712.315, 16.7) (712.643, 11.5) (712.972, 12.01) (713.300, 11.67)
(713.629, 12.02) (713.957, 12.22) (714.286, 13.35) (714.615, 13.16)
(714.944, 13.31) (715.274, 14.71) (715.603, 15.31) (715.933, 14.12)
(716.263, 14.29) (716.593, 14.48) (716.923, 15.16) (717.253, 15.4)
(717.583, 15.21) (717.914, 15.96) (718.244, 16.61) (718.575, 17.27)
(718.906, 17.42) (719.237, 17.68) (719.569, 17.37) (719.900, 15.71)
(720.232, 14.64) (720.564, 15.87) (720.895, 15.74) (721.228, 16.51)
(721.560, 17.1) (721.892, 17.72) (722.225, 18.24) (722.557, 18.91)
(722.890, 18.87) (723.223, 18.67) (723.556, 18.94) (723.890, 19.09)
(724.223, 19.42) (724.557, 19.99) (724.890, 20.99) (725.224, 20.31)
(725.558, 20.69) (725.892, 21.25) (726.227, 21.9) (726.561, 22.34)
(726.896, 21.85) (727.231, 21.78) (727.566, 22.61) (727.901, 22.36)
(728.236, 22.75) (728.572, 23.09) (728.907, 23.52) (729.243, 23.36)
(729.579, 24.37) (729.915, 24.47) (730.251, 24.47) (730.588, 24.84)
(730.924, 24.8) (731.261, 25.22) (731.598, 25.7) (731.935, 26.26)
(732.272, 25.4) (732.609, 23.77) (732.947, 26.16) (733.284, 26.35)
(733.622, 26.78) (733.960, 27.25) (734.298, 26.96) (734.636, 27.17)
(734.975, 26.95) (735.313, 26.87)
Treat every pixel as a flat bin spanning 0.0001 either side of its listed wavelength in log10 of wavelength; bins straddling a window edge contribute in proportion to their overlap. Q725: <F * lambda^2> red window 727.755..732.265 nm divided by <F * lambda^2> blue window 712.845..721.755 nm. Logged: 1.68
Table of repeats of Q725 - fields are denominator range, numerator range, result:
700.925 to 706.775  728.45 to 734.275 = 1.28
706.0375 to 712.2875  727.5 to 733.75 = 1.53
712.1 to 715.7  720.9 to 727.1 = 1.51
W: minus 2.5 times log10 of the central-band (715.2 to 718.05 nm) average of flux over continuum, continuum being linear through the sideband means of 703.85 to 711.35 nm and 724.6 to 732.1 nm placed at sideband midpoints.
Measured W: 0.34 mag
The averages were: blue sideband 18.6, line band 15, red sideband 23.1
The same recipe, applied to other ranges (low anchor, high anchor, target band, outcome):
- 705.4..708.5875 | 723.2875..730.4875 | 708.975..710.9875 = 0.23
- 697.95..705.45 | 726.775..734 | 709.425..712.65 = 0.33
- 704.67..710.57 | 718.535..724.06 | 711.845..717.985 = 0.24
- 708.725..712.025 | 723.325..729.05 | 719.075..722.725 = 0.16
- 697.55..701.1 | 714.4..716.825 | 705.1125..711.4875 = -0.07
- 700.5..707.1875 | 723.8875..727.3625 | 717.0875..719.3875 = 0.26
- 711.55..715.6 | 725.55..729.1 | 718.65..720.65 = 0.07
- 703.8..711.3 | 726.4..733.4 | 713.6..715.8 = 0.44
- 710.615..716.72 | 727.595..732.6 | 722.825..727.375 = 0.04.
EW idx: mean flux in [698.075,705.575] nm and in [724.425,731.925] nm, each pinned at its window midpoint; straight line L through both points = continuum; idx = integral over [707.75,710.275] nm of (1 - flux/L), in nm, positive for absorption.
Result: 0.62 nm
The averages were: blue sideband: 20.8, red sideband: 22.9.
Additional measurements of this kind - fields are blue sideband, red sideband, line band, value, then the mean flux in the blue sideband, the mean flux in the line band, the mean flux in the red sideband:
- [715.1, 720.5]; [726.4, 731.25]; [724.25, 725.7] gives 0.02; 15.7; 20.4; 23.4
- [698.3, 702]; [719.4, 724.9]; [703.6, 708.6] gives -0.47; 19.1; 20.5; 17.8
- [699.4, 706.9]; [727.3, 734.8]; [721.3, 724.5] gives 0.69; 20.6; 18.5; 24.9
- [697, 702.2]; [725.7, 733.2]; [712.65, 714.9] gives 0.93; 18.8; 12.4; 23.8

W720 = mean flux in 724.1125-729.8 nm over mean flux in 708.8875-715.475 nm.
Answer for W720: 1.5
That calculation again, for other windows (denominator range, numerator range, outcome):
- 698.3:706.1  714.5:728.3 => 0.87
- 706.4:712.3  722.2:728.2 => 1.21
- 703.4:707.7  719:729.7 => 0.94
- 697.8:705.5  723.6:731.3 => 1.07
